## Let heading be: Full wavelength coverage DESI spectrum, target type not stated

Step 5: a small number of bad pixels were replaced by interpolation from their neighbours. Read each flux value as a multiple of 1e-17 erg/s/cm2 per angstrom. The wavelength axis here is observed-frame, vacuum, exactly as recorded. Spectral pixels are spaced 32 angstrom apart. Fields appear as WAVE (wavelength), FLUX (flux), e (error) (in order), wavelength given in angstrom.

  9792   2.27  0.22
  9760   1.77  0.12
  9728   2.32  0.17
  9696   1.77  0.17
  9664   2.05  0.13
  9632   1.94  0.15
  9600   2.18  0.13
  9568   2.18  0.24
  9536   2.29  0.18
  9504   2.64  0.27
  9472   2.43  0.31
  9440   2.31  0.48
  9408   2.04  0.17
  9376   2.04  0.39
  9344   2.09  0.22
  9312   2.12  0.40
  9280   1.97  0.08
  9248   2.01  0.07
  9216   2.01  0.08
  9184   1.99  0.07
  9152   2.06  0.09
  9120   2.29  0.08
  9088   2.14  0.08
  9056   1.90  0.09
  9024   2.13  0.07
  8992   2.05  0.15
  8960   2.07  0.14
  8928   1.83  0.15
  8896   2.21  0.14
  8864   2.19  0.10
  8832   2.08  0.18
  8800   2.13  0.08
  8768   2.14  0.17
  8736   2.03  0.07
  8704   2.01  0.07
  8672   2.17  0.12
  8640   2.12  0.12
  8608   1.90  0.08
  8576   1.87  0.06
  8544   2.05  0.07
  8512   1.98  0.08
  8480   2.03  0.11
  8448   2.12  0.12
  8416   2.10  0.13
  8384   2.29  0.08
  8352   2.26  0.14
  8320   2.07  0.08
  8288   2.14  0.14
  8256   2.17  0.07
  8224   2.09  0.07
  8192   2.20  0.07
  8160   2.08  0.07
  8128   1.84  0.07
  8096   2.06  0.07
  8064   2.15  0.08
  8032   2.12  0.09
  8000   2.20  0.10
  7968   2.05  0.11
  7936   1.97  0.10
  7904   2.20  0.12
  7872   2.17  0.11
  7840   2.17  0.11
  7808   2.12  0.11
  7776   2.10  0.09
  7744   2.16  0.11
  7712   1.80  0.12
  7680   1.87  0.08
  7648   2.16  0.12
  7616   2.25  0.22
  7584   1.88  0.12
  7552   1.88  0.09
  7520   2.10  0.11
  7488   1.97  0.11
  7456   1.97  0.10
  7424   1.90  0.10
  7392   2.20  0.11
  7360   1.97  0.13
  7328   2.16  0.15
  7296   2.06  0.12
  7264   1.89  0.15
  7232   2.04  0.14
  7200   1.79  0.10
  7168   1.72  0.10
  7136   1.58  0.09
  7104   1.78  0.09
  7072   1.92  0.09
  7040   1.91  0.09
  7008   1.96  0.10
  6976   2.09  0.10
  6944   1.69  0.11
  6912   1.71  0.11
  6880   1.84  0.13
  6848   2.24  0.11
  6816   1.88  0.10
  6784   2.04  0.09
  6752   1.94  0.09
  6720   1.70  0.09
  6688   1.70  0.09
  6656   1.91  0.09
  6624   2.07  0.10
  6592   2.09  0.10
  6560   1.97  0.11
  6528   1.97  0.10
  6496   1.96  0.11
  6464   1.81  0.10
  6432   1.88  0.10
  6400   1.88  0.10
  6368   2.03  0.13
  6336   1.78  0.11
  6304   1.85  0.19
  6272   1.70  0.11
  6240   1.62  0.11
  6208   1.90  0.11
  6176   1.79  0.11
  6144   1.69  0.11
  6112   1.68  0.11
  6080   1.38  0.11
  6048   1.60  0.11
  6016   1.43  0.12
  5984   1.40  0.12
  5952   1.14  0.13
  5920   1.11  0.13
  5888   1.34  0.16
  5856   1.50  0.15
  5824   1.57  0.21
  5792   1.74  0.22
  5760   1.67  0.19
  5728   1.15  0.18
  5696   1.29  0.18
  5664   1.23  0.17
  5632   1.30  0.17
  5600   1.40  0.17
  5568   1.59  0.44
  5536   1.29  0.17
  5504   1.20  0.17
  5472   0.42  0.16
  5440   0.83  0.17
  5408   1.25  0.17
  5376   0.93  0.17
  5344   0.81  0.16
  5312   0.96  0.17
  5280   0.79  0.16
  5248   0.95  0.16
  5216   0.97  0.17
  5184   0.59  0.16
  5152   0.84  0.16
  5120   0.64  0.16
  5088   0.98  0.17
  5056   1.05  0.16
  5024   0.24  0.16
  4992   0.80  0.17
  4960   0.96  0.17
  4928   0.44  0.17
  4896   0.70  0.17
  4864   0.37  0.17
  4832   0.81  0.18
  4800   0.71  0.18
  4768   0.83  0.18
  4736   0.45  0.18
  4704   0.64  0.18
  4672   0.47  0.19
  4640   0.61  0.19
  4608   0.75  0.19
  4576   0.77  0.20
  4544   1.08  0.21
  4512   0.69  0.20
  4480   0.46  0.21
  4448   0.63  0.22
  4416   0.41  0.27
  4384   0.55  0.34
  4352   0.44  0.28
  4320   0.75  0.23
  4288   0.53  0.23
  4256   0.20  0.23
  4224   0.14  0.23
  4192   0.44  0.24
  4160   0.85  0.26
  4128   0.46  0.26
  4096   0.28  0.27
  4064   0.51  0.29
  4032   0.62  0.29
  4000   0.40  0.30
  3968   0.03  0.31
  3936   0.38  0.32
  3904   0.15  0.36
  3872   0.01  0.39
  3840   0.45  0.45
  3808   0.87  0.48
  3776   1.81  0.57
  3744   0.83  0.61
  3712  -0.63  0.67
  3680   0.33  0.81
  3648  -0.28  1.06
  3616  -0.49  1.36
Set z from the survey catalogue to 0.38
